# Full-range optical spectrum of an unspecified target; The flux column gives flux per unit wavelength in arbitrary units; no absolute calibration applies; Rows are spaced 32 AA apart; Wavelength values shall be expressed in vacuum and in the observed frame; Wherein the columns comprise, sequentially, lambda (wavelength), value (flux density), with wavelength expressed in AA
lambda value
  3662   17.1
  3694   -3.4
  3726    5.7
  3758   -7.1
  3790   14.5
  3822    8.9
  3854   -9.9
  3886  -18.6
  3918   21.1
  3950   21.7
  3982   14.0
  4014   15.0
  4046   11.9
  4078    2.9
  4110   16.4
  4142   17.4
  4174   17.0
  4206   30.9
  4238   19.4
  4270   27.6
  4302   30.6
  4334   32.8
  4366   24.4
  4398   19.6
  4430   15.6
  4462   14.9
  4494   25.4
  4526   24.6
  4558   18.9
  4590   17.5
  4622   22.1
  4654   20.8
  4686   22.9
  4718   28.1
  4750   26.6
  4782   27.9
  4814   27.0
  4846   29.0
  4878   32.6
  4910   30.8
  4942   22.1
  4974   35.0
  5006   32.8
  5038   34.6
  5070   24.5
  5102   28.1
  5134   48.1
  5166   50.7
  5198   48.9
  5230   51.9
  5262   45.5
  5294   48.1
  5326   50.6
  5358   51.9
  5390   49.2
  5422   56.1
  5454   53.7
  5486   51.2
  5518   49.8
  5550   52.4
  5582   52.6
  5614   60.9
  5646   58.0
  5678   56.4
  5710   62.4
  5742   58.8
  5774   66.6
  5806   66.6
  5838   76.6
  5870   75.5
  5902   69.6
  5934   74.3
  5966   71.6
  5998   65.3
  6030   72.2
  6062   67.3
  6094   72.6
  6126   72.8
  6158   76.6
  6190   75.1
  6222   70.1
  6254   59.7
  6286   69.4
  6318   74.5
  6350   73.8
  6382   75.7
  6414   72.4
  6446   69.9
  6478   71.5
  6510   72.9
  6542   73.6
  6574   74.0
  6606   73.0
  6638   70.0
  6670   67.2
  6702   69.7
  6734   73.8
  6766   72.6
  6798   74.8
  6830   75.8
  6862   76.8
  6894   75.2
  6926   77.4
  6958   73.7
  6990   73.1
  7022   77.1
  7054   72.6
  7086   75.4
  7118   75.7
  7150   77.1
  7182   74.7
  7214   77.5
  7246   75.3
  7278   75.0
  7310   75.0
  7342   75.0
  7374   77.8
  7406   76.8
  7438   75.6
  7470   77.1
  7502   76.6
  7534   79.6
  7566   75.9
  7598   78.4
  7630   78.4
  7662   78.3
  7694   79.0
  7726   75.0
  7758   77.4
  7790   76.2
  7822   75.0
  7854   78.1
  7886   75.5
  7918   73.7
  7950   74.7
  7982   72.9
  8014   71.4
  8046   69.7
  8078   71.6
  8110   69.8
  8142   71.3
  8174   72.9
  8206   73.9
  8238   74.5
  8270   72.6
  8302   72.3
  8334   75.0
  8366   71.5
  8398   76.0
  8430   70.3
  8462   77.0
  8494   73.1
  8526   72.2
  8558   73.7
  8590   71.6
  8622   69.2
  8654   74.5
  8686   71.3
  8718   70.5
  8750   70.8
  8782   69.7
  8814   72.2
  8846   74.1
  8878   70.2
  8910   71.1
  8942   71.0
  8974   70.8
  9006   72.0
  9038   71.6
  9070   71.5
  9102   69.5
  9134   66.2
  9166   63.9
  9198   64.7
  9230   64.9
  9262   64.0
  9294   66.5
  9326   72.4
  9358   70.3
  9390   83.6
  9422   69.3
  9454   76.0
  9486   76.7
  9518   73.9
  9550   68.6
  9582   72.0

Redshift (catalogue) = 0.29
